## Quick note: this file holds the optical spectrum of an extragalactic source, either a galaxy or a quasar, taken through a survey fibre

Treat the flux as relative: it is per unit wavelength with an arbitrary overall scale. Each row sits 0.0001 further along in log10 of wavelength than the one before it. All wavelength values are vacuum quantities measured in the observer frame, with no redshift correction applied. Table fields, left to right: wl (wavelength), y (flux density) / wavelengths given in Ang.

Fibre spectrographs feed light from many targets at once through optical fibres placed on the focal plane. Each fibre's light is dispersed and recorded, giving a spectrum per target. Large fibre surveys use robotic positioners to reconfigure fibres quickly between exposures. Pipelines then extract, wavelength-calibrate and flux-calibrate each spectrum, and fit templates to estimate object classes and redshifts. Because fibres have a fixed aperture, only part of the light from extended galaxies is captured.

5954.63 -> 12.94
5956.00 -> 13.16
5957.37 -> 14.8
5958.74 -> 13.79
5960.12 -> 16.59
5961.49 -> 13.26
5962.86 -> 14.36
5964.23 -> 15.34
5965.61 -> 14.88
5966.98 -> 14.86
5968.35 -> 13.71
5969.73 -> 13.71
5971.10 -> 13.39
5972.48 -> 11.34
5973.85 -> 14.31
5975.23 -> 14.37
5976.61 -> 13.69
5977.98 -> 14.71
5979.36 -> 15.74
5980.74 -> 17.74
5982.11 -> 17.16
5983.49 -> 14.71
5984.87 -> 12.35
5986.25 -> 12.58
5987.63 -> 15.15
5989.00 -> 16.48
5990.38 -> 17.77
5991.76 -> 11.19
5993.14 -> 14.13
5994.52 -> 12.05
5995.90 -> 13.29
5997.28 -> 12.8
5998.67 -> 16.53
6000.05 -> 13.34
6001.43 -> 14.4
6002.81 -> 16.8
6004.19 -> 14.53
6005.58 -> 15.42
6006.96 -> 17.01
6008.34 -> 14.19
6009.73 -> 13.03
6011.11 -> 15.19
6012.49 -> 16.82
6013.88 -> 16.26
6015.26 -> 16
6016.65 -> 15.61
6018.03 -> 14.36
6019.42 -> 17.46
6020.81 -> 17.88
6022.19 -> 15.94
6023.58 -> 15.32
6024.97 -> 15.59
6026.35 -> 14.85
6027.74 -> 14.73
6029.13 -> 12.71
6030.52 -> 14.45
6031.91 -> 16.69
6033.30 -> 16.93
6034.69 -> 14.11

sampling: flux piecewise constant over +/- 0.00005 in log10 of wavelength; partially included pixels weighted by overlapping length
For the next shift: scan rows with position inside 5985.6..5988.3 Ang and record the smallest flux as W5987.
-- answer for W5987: 12.58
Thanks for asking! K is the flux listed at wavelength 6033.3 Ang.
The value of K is 16.93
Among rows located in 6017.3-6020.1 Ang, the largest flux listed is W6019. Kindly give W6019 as 17.46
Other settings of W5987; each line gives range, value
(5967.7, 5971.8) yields 13.39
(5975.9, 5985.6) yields 12.35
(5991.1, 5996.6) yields 11.19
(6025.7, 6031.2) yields 12.71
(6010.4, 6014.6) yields 15.19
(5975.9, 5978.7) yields 13.69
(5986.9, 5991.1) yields 15.15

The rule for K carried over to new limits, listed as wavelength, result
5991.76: 11.19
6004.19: 14.53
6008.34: 14.19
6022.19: 15.94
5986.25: 12.58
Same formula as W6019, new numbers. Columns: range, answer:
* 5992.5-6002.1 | 16.53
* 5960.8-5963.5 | 14.36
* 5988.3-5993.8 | 17.77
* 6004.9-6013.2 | 17.01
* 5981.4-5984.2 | 17.16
